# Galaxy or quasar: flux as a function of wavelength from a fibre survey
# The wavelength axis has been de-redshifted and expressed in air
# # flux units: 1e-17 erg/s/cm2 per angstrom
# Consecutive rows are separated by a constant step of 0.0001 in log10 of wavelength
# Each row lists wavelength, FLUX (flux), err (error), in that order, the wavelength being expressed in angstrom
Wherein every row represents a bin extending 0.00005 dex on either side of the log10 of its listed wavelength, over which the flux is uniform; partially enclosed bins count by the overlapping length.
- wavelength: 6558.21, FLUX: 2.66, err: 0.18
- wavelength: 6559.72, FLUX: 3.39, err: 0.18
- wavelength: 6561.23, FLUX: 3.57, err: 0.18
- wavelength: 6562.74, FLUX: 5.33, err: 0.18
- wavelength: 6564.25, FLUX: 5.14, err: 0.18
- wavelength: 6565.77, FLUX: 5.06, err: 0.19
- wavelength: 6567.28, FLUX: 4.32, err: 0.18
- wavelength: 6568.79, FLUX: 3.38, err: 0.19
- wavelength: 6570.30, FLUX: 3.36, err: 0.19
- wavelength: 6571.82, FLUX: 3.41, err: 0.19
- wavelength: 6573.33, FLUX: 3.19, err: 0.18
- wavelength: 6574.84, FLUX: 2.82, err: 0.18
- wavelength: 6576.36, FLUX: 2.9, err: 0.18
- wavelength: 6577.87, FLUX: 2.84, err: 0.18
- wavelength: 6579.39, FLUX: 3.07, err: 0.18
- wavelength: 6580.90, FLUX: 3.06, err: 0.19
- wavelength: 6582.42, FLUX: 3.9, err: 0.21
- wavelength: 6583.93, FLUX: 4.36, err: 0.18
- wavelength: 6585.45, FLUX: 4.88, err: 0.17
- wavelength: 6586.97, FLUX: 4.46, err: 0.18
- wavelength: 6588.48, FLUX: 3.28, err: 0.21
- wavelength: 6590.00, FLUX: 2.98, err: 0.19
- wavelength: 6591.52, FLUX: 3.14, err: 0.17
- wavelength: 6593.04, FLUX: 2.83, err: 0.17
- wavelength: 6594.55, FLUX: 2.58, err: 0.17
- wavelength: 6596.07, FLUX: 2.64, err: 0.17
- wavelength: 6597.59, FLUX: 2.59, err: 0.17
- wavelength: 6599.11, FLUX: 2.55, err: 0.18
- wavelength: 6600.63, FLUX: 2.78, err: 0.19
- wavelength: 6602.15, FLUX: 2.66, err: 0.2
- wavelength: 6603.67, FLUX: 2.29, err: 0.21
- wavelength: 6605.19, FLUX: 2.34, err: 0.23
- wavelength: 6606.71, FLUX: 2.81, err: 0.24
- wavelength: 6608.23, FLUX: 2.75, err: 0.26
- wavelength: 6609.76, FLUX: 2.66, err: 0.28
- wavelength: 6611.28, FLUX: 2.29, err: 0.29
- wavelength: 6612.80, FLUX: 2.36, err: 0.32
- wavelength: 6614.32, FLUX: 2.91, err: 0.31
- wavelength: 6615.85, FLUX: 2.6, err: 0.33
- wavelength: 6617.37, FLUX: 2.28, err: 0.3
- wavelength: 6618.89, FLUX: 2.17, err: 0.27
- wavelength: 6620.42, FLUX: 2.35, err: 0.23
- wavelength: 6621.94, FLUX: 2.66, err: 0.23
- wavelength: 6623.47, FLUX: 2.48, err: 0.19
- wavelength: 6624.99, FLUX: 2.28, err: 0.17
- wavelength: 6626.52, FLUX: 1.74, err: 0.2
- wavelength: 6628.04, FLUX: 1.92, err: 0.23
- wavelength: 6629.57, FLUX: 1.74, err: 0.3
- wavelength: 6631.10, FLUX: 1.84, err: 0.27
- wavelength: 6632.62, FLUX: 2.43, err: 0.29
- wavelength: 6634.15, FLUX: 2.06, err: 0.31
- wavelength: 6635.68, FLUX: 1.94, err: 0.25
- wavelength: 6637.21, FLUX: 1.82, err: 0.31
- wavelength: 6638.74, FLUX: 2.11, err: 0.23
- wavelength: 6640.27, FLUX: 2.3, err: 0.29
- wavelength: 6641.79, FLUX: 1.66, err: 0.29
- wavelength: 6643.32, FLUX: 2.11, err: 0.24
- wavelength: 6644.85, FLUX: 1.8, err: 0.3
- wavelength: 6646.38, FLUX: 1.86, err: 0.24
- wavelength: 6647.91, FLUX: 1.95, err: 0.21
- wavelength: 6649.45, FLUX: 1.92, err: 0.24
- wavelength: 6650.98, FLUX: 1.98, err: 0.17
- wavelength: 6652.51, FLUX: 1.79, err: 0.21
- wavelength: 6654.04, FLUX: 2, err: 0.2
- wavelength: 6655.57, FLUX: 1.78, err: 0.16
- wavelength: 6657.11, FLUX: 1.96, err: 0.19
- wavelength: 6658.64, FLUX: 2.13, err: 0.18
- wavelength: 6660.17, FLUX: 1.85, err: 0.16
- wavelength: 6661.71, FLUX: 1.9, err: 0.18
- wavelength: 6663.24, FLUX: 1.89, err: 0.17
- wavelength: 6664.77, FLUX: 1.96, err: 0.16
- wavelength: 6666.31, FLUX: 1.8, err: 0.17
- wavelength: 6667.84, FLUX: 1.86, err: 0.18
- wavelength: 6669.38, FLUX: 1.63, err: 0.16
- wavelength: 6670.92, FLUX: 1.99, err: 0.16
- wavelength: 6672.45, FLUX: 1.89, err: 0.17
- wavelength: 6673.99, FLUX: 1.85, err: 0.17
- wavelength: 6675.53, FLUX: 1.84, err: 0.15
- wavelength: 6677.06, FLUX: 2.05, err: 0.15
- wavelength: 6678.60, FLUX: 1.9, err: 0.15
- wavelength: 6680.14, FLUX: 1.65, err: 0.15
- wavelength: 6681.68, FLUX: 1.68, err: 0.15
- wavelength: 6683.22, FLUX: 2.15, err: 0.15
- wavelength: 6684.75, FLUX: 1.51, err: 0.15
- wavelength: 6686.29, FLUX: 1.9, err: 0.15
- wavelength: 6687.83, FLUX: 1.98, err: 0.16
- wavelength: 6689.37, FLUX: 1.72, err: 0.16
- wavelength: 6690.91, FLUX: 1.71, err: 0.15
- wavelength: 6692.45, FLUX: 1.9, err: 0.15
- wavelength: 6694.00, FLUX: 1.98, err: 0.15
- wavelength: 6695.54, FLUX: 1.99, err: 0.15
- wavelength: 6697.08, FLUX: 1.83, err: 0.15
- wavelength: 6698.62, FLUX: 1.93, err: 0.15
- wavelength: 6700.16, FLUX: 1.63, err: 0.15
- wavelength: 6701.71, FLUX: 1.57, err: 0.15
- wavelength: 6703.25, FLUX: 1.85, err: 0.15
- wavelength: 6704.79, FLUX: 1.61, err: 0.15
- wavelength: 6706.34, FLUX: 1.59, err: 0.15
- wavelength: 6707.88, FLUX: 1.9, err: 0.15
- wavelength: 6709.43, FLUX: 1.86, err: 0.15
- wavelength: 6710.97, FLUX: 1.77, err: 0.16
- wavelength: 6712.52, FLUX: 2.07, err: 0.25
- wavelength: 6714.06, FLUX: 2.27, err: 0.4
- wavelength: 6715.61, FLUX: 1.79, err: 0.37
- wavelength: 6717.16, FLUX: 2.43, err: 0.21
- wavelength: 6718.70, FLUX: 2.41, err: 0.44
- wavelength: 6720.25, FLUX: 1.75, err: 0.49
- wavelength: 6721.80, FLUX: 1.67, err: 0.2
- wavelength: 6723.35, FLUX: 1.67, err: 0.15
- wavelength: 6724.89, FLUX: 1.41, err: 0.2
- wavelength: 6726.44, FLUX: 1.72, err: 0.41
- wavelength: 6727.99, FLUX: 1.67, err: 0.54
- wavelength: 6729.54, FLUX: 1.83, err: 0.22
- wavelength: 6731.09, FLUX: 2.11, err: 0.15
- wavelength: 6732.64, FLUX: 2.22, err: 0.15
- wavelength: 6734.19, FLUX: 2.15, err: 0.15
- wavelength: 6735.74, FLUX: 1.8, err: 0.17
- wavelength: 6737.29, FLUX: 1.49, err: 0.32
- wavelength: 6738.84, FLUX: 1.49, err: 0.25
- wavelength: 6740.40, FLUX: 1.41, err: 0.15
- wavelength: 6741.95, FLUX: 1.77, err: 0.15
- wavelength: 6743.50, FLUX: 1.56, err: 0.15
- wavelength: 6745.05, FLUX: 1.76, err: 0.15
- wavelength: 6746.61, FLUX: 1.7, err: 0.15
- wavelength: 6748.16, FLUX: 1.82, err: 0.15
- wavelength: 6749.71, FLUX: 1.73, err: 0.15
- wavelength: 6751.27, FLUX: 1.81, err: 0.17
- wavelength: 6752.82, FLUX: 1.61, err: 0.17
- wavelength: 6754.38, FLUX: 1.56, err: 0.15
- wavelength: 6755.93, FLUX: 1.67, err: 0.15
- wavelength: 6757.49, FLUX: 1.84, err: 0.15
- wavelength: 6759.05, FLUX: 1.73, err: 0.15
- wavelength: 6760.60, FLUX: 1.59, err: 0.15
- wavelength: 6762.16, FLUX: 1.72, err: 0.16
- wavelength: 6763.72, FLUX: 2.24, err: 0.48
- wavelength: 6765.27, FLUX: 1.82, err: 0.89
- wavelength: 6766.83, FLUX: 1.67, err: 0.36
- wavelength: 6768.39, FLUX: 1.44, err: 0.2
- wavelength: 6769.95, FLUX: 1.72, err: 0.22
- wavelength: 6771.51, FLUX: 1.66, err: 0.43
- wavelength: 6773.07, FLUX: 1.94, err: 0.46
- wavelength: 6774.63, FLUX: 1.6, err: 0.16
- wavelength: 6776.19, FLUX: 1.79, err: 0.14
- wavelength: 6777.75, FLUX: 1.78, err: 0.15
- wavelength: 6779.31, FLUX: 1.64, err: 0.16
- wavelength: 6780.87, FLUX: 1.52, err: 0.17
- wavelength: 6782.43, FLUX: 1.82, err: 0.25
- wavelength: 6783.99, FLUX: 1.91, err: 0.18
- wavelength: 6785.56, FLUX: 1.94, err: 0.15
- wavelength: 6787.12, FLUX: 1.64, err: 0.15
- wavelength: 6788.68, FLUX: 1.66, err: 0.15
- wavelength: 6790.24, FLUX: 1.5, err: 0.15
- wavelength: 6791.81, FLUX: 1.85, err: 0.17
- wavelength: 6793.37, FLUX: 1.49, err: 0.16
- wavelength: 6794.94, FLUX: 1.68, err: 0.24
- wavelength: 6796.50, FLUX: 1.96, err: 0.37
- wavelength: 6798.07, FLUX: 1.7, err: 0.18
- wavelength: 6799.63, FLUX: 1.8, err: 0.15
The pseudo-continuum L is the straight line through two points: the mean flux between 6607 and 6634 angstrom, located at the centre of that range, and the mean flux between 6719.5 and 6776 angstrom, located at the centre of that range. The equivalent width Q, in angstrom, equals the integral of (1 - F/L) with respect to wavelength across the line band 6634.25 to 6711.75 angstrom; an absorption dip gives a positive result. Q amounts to 7.90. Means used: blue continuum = 2.32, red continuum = 1.73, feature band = 1.87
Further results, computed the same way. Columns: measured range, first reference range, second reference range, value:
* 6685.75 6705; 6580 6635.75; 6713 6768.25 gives 2.59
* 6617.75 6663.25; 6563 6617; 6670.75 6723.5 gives 9.69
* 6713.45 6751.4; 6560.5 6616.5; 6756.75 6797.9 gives 5.08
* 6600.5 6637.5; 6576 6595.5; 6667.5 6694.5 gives 7.03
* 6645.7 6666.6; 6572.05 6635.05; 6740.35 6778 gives 4.22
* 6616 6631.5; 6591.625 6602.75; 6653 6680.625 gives 1.41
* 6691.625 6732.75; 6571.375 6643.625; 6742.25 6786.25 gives 3.59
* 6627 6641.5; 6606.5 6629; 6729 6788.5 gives 2.02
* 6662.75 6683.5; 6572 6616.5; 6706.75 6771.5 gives 4.23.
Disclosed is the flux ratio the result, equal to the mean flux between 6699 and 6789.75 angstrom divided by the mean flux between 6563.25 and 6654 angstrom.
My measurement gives 0.65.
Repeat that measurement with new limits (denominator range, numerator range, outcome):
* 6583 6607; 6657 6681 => 0.61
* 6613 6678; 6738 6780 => 0.84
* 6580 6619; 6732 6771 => 0.59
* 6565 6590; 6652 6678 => 0.52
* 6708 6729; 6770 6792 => 0.92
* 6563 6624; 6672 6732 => 0.60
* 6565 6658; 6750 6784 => 0.66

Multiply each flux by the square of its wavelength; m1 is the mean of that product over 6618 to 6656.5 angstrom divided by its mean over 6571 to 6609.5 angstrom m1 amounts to 0.67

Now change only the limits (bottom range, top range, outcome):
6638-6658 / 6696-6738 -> 0.97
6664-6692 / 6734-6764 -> 0.95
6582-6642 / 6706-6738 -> 0.75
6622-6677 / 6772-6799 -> 0.92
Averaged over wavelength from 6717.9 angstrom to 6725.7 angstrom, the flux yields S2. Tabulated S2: 1.79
